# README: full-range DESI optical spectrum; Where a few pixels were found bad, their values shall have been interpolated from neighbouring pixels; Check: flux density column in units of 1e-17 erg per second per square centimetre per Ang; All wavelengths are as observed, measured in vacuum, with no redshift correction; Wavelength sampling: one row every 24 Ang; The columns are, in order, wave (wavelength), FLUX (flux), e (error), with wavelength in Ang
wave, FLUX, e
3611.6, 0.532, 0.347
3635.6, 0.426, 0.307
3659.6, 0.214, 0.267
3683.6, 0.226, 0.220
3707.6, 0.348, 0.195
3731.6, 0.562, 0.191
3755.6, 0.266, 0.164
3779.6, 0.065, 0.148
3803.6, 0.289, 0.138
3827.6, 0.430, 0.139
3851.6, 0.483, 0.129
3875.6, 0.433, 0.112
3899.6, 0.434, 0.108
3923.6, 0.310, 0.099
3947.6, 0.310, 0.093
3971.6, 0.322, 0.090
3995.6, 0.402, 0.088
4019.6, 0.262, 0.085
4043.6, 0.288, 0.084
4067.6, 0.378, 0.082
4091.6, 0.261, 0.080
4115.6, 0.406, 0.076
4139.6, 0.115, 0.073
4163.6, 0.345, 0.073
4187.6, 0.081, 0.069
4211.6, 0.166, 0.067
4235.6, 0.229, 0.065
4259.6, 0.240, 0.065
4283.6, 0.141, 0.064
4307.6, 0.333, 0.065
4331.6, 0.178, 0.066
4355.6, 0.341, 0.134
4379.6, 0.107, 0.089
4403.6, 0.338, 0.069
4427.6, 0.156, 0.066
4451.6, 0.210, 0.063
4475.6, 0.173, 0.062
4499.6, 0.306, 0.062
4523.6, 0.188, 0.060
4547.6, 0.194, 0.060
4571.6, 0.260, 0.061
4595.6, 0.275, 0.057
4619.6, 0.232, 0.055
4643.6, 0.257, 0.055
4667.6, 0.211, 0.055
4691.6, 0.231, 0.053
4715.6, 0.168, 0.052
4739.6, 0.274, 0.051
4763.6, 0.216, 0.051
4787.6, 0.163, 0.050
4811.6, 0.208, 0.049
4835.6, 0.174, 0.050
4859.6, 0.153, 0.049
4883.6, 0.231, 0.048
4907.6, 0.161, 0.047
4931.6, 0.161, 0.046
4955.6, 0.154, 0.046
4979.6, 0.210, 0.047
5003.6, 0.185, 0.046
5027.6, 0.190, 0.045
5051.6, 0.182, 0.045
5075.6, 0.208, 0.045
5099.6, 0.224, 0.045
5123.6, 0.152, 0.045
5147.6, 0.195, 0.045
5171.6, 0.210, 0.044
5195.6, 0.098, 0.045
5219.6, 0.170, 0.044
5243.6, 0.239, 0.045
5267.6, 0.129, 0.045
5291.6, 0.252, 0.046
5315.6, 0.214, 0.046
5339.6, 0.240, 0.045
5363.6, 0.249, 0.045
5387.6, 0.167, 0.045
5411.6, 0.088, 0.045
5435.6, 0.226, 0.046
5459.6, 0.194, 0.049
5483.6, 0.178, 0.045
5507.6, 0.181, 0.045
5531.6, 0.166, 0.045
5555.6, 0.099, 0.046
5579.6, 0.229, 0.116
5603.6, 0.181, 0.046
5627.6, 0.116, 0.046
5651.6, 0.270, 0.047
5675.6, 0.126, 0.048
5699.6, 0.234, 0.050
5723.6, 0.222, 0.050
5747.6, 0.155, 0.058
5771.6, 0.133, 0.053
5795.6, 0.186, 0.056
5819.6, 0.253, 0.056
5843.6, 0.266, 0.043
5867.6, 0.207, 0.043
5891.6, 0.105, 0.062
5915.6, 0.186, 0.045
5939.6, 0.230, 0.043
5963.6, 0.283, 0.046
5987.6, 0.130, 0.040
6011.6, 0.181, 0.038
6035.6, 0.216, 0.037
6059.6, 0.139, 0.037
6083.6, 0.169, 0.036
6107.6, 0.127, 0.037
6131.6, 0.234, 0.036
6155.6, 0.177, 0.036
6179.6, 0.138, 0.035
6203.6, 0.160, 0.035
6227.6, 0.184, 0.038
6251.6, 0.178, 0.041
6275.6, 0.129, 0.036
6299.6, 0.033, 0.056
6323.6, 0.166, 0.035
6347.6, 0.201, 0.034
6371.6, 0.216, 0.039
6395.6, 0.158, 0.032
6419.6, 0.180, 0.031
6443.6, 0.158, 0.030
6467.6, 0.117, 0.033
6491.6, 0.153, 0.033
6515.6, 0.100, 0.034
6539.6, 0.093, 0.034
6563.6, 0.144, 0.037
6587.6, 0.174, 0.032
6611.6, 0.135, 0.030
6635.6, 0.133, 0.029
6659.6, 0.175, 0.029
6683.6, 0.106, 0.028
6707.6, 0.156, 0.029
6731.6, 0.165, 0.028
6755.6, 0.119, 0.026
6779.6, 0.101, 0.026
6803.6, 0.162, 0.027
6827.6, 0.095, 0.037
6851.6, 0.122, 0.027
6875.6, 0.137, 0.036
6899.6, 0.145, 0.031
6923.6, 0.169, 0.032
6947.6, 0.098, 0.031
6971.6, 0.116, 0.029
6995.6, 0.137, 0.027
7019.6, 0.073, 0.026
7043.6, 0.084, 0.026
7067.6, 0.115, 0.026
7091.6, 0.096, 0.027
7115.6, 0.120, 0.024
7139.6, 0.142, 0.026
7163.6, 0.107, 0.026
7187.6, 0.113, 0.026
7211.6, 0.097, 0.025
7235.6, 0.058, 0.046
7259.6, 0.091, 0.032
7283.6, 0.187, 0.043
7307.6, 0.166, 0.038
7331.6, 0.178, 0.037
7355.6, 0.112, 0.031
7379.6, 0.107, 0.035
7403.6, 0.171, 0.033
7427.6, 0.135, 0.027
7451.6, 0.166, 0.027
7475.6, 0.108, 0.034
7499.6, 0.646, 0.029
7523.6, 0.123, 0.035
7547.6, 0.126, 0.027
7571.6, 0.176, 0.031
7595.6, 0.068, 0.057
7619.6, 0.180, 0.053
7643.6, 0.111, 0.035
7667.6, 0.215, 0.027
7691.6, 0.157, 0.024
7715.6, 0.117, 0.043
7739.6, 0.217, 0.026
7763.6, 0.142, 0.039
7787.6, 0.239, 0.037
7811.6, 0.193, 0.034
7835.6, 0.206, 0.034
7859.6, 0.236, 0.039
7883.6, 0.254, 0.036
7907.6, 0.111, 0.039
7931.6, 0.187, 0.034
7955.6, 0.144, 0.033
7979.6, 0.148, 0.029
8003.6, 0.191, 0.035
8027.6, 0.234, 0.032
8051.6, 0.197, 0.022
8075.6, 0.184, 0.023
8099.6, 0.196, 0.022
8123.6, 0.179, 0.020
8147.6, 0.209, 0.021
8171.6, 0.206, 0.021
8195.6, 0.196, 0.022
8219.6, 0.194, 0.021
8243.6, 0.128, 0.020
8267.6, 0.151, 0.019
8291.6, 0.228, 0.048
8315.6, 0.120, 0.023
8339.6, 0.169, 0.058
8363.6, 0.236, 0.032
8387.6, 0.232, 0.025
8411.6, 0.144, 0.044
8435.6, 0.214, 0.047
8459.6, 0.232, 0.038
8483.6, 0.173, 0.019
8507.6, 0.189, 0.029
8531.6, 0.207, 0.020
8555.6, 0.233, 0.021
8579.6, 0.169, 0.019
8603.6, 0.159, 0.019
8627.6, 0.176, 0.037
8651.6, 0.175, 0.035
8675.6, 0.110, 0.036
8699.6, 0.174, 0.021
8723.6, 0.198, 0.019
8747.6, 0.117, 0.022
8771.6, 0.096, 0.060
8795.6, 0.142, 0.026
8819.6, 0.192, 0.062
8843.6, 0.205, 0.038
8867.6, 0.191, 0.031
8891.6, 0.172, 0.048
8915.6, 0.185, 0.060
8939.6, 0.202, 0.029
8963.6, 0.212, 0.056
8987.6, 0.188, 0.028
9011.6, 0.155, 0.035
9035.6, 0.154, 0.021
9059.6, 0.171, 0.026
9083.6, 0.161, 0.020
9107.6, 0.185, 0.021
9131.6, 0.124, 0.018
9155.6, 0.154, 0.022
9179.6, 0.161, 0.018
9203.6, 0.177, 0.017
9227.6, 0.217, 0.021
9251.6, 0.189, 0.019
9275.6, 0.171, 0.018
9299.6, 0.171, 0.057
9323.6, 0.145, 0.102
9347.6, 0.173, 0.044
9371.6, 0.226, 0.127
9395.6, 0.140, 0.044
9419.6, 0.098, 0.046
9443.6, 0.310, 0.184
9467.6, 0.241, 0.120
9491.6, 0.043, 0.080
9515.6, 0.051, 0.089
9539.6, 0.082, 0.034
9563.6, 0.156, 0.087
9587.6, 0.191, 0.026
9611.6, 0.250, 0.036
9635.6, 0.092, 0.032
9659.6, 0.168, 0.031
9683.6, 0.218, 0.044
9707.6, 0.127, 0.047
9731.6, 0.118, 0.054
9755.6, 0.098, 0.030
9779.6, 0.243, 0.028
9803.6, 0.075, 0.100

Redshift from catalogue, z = 1.01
